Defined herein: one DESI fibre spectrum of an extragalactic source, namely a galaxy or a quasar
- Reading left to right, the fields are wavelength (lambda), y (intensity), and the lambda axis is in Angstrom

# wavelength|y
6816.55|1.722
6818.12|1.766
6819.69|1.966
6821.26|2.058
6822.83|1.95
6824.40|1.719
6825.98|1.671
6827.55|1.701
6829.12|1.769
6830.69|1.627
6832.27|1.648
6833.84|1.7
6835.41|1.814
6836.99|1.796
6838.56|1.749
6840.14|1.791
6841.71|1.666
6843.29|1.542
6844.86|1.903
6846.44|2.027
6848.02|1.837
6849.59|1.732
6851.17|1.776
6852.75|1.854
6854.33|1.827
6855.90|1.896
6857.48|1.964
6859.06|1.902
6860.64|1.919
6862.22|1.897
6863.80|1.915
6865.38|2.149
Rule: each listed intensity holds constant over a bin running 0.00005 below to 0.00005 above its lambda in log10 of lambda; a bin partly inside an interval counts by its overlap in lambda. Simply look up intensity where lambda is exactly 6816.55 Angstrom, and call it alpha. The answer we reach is 1.722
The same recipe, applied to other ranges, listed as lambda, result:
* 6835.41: 1.814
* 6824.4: 1.719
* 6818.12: 1.766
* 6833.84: 1.7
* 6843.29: 1.542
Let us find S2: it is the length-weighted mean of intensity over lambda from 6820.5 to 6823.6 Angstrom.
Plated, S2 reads 2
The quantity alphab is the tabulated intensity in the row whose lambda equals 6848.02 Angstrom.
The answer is 1.837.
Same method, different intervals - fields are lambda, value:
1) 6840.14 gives 1.791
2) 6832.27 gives 1.648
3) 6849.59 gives 1.732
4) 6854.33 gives 1.827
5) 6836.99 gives 1.796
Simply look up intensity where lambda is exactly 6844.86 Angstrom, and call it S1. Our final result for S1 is 1.903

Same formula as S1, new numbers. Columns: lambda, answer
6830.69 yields 1.627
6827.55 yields 1.701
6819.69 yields 1.966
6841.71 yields 1.666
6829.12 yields 1.769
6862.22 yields 1.897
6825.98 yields 1.671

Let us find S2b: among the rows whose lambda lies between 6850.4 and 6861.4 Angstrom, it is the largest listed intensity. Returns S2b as 1.964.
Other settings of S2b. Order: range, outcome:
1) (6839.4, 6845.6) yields 1.903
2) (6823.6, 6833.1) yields 1.769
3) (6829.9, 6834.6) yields 1.7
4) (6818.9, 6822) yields 2.058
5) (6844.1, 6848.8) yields 2.027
